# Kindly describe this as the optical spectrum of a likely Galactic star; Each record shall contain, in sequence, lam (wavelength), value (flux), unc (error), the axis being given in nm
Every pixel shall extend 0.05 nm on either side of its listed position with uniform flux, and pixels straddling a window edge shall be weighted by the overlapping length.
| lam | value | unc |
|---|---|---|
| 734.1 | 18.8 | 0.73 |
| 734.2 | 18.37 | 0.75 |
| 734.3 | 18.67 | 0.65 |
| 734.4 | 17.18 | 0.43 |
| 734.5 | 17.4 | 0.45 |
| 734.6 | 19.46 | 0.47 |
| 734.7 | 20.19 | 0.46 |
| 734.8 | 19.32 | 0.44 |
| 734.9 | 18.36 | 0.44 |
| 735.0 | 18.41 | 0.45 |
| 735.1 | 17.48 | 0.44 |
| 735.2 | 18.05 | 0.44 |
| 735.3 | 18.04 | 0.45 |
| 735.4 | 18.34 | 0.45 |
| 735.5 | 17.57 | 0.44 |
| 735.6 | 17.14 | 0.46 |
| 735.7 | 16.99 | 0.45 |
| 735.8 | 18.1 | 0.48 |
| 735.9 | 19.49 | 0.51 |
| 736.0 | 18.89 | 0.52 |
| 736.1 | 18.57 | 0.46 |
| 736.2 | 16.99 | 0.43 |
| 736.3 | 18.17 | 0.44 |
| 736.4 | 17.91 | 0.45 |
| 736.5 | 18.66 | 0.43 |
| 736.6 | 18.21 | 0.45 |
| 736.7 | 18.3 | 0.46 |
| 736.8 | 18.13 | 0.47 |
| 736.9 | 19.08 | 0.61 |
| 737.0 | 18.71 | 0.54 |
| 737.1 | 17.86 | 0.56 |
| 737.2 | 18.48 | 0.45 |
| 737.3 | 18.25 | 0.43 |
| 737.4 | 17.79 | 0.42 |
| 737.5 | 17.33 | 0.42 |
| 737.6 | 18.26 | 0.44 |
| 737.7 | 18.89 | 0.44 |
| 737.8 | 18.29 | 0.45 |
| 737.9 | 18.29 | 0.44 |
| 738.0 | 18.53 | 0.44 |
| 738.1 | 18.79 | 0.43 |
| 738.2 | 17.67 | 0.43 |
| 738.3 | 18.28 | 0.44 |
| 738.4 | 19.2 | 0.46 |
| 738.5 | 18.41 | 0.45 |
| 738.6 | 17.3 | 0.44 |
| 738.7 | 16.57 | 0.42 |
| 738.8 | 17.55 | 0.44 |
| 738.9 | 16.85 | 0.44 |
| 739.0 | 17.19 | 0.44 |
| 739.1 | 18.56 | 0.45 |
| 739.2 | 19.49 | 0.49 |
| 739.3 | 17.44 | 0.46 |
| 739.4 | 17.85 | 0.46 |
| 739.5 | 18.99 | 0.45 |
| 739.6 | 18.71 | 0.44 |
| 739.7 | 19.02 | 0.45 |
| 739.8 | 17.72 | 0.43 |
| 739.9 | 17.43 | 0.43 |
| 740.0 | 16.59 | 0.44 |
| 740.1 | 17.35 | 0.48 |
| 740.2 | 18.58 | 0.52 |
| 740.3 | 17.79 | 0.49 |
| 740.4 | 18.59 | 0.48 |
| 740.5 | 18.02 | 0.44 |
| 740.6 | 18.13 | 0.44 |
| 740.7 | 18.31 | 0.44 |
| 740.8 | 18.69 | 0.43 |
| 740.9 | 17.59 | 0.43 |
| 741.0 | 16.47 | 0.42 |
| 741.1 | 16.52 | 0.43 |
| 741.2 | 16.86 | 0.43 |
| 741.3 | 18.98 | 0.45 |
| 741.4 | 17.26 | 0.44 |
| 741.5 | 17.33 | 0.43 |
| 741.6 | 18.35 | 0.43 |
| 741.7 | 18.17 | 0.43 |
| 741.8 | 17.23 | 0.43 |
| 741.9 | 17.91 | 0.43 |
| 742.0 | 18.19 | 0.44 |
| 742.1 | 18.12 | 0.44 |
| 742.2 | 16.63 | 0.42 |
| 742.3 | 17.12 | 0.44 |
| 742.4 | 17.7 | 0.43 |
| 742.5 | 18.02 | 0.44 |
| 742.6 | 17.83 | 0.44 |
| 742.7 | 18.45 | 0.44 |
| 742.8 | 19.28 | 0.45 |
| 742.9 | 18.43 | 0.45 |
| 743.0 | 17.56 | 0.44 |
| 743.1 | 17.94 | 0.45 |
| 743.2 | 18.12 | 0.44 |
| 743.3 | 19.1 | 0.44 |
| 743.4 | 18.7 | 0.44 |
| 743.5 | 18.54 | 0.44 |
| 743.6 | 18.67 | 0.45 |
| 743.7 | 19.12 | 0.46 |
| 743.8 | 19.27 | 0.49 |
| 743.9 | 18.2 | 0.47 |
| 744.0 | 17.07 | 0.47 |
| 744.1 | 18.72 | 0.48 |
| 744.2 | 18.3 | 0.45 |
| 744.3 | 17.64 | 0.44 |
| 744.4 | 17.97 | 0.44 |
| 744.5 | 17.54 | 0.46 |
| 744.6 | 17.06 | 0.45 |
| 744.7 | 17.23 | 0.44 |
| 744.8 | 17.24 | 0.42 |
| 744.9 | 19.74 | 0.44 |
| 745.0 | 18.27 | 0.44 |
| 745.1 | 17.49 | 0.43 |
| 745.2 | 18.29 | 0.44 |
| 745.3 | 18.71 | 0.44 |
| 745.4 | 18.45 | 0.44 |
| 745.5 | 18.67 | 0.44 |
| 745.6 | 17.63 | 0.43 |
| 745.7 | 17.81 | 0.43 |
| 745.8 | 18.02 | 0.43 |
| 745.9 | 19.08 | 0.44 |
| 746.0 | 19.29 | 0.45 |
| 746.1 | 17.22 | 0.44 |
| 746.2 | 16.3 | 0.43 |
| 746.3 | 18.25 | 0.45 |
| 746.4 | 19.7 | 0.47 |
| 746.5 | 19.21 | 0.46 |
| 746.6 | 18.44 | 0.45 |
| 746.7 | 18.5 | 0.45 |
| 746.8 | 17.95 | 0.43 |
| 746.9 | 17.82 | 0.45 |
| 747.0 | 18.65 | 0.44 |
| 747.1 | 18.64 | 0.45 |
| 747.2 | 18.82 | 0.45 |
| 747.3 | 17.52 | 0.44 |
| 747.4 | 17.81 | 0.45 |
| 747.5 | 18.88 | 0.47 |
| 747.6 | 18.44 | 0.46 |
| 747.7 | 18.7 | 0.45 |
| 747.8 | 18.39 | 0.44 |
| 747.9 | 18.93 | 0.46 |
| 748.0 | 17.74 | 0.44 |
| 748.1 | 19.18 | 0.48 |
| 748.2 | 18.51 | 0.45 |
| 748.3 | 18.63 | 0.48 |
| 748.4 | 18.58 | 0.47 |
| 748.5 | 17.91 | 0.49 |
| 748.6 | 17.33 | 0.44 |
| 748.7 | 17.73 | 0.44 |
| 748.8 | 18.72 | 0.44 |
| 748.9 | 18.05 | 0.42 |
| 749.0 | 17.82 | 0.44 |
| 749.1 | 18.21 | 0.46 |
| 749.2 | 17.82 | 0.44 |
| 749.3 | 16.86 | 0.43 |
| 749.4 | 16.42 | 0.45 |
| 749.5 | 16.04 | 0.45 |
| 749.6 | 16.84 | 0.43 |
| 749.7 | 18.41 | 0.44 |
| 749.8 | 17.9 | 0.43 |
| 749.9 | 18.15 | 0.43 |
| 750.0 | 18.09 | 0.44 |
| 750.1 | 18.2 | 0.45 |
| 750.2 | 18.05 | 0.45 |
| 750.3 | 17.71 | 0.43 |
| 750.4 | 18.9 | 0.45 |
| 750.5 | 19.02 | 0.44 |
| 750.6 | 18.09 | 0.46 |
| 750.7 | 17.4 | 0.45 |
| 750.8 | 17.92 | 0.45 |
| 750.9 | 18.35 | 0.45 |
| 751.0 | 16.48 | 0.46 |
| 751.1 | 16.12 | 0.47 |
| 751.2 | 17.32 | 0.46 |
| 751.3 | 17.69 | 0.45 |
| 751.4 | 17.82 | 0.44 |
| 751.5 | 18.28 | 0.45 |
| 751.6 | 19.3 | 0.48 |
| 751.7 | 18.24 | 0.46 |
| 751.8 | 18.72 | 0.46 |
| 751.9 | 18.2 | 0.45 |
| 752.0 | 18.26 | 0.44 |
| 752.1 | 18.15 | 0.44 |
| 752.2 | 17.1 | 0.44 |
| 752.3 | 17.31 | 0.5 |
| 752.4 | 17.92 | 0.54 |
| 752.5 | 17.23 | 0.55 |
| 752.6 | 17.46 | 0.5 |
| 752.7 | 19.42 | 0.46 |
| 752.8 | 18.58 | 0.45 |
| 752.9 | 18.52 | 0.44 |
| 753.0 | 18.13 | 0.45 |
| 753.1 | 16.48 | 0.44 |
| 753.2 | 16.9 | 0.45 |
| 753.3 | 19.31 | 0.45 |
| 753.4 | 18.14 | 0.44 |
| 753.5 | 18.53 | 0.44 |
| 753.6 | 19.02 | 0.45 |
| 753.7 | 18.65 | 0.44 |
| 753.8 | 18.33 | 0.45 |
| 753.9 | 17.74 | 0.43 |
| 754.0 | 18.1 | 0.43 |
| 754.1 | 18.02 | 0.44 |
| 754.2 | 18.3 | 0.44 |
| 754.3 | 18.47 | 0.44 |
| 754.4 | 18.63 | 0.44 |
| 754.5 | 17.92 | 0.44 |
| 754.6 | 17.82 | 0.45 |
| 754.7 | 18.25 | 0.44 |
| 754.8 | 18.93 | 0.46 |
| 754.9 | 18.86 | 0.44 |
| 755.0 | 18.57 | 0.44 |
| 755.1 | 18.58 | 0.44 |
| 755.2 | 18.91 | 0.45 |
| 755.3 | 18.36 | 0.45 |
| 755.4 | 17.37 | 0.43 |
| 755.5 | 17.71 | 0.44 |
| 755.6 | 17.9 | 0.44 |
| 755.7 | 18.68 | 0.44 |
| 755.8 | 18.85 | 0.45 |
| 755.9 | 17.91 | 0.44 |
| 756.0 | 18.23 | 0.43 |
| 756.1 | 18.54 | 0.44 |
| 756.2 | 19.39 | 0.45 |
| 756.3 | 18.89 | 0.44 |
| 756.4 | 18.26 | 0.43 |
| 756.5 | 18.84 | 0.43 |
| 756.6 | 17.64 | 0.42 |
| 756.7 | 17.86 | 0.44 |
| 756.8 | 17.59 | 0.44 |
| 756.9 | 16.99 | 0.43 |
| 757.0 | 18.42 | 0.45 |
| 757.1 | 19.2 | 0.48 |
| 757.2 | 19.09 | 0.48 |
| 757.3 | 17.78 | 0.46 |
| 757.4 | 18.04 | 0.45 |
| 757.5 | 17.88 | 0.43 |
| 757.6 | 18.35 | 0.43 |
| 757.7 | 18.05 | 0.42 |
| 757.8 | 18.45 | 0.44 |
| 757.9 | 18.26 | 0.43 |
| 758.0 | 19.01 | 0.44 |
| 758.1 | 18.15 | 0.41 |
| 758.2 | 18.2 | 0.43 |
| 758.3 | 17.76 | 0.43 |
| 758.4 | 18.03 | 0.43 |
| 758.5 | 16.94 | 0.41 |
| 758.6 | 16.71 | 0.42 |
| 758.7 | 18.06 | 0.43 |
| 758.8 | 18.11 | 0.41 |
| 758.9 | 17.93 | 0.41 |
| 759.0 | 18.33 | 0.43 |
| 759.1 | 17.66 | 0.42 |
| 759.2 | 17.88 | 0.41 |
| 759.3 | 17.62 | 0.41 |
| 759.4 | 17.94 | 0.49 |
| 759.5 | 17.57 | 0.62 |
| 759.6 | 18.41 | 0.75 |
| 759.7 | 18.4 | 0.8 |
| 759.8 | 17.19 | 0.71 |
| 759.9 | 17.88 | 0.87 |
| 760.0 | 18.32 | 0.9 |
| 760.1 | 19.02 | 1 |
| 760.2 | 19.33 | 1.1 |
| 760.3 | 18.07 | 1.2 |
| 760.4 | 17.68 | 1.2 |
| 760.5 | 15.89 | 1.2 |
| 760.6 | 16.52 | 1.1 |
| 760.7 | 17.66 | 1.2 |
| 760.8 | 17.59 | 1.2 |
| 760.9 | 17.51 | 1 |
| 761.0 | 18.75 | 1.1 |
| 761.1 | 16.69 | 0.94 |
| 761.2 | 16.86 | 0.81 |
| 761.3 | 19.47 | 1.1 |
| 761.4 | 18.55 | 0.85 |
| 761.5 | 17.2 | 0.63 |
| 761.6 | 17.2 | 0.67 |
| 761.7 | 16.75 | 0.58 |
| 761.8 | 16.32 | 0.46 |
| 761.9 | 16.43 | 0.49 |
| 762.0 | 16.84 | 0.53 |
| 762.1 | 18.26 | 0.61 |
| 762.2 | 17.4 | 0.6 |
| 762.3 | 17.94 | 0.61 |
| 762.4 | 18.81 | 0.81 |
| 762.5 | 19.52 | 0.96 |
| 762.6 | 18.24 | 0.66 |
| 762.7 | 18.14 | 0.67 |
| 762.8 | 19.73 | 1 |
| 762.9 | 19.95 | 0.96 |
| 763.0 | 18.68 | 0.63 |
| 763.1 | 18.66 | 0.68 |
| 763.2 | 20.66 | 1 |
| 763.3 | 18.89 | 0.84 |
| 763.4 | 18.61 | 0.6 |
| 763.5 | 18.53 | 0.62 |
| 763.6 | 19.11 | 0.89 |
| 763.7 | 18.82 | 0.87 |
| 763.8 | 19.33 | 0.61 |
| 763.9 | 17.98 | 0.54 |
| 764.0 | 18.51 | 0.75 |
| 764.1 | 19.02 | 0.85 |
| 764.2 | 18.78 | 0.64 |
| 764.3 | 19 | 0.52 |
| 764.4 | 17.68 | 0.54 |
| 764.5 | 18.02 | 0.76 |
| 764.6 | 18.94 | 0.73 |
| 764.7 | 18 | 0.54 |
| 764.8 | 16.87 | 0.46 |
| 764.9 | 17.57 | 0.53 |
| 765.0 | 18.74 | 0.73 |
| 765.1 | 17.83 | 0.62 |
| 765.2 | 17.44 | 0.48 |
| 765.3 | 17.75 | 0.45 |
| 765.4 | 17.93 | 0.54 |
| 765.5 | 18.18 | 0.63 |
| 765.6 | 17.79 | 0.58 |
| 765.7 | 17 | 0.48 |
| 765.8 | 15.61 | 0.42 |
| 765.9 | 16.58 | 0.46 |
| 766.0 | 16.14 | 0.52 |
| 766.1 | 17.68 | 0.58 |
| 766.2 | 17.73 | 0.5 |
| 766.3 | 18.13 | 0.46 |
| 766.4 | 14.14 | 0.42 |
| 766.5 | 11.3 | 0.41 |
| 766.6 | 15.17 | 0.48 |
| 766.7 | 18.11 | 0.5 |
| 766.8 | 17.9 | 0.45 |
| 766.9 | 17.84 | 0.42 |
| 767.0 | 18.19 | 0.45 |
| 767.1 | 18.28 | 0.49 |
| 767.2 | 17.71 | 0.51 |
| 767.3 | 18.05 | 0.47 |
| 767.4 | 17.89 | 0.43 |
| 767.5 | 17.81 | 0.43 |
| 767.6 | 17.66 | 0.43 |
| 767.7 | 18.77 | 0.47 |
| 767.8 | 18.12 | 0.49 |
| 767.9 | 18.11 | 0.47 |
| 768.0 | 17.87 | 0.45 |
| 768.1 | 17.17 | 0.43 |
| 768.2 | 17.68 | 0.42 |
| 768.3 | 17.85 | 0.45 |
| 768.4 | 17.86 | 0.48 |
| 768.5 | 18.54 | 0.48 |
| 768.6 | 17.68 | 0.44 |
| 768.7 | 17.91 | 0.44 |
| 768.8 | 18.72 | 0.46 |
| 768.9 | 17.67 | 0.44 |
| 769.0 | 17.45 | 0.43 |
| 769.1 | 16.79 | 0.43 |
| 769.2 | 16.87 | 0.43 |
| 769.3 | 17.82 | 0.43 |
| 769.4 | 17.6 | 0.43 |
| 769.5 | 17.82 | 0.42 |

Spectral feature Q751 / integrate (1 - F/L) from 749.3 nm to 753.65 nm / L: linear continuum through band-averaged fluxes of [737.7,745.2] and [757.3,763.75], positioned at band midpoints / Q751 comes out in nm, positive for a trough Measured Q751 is 0.03 nm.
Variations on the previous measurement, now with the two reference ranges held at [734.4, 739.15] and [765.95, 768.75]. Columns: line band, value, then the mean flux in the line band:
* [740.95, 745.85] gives 0.00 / 18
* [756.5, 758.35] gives -0.05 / 18.2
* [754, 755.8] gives -0.06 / 18.3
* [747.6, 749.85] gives -0.01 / 18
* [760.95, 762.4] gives 0.00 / 17.5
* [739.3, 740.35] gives 0.01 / 18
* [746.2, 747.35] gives -0.03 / 18.4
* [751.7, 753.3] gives -0.02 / 17.9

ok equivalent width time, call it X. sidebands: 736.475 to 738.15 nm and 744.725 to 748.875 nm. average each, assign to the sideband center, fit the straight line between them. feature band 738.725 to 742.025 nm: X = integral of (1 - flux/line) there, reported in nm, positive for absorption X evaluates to 0.085 nm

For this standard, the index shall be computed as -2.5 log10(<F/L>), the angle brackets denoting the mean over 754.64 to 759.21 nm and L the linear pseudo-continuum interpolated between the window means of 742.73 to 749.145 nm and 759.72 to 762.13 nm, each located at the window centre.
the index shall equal -0.026 mag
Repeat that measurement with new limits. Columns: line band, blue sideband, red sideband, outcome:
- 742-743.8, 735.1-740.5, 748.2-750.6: -0.01 mag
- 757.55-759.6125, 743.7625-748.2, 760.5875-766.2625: 0.01 mag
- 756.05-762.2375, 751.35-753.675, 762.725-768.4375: 0.01 mag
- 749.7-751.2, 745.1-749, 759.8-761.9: 0.02 mag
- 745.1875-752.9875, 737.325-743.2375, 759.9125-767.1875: -0.01 mag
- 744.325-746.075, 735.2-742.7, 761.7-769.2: -0.01 mag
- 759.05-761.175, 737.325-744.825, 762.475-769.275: 0.01 mag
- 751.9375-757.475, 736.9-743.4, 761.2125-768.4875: -0.02 mag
